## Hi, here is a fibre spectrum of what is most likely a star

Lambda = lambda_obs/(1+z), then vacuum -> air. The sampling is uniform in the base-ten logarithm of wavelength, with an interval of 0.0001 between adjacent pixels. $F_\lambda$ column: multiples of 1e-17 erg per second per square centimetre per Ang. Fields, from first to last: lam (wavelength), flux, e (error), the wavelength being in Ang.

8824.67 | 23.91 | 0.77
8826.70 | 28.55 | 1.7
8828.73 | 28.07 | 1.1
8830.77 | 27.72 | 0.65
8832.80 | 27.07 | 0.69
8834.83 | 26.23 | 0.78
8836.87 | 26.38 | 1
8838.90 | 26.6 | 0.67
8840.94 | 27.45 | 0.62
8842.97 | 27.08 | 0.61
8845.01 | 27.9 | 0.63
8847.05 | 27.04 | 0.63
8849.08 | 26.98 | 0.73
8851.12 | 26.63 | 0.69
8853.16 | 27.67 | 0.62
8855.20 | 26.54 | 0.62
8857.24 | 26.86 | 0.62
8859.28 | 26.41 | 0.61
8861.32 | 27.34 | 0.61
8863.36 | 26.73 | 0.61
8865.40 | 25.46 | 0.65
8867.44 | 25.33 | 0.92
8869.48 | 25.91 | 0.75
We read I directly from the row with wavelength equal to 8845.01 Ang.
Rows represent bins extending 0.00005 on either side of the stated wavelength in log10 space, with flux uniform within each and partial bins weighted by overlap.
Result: 27.9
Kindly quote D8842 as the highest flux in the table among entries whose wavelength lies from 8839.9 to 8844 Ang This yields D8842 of 27.45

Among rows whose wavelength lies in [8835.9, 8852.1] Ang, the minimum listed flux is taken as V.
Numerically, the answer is 26.38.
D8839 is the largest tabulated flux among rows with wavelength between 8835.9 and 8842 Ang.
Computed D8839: 27.45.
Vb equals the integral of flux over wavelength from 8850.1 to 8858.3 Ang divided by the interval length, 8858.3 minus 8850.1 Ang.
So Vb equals 26.9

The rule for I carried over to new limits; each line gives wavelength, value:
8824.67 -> 23.91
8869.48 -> 25.91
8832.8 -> 27.07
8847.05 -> 27.04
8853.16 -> 27.67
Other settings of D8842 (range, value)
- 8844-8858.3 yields 27.9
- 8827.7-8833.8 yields 28.07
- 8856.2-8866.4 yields 27.34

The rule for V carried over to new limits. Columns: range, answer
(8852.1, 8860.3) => 26.41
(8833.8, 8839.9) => 26.23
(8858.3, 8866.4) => 25.46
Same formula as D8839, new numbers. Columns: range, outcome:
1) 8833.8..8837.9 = 26.38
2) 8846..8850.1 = 27.04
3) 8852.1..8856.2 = 27.67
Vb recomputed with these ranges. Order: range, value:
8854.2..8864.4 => 26.8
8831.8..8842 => 26.8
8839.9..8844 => 27.2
